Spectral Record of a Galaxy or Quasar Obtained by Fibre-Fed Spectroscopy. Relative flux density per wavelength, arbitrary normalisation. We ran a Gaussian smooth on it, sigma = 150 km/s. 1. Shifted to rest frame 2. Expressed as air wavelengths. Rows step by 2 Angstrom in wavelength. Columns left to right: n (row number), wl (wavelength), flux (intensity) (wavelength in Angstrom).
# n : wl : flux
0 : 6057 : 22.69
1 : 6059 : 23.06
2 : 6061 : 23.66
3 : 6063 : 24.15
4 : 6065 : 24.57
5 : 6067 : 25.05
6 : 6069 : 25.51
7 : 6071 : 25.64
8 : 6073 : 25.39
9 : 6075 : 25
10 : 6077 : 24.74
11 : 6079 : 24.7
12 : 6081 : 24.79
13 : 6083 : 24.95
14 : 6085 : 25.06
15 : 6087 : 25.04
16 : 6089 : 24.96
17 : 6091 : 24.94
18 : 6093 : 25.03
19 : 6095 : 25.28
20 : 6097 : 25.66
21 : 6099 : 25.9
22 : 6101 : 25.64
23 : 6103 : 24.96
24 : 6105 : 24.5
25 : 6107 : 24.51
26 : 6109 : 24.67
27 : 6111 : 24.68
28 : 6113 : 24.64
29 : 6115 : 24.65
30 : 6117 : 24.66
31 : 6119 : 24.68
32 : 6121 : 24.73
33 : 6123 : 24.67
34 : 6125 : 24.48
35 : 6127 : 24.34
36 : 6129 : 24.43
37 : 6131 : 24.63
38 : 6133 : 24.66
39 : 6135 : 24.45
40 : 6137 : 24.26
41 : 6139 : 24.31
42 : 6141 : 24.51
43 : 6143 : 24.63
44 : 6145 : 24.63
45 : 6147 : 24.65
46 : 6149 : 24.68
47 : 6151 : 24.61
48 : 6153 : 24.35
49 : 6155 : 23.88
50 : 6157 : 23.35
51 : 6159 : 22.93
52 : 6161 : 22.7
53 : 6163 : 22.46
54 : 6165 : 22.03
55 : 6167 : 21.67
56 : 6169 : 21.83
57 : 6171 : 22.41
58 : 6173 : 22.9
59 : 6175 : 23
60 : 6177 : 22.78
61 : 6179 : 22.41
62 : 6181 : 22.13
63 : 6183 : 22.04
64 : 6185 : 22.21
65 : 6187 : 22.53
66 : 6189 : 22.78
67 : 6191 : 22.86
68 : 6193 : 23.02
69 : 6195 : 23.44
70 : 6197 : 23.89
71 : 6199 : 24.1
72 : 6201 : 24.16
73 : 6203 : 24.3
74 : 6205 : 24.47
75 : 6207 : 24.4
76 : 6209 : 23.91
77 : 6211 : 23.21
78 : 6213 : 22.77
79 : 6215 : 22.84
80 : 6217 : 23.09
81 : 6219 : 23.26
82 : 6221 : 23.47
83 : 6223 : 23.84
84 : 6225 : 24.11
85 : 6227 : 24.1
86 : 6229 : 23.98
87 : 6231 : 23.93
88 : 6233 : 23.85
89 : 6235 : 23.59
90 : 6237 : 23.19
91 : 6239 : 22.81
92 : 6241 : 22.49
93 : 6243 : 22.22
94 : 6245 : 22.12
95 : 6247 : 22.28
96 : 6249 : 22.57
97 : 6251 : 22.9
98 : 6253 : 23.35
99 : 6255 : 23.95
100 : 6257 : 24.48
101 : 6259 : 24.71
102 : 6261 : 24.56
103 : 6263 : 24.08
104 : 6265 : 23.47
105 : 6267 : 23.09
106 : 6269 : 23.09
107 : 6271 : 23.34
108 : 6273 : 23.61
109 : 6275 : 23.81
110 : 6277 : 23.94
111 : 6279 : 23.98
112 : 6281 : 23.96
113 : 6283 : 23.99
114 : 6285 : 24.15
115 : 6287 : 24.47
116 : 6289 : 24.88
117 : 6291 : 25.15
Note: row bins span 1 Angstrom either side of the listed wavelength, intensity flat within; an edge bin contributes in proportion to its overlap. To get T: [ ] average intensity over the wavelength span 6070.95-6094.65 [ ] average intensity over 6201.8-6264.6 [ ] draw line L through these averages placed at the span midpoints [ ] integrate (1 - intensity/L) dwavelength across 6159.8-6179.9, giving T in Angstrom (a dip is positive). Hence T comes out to 1.4 Angstrom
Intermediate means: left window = 25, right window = 23.5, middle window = 22.4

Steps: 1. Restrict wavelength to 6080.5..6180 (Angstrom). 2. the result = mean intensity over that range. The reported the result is 24.2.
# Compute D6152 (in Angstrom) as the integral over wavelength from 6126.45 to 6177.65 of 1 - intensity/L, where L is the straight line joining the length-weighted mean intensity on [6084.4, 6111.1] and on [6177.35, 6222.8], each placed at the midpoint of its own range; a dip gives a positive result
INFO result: 0.96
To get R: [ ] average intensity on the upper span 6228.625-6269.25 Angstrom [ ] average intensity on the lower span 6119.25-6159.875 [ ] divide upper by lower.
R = 1.0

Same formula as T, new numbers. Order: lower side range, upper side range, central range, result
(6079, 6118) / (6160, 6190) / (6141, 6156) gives -0.8 Angstrom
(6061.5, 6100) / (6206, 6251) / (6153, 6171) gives 1.0 Angstrom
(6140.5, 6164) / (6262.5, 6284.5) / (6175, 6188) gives 0.8 Angstrom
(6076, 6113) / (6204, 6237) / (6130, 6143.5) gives 0.0 Angstrom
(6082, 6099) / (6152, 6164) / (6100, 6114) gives -0.1 Angstrom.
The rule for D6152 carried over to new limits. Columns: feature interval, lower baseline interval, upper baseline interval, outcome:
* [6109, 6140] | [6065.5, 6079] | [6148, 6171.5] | -0.82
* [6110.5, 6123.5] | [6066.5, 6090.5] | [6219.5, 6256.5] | -0.02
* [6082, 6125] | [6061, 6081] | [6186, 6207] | -0.65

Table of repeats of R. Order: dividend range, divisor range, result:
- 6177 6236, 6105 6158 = 0.96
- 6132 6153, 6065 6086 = 0.98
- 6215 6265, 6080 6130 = 0.94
